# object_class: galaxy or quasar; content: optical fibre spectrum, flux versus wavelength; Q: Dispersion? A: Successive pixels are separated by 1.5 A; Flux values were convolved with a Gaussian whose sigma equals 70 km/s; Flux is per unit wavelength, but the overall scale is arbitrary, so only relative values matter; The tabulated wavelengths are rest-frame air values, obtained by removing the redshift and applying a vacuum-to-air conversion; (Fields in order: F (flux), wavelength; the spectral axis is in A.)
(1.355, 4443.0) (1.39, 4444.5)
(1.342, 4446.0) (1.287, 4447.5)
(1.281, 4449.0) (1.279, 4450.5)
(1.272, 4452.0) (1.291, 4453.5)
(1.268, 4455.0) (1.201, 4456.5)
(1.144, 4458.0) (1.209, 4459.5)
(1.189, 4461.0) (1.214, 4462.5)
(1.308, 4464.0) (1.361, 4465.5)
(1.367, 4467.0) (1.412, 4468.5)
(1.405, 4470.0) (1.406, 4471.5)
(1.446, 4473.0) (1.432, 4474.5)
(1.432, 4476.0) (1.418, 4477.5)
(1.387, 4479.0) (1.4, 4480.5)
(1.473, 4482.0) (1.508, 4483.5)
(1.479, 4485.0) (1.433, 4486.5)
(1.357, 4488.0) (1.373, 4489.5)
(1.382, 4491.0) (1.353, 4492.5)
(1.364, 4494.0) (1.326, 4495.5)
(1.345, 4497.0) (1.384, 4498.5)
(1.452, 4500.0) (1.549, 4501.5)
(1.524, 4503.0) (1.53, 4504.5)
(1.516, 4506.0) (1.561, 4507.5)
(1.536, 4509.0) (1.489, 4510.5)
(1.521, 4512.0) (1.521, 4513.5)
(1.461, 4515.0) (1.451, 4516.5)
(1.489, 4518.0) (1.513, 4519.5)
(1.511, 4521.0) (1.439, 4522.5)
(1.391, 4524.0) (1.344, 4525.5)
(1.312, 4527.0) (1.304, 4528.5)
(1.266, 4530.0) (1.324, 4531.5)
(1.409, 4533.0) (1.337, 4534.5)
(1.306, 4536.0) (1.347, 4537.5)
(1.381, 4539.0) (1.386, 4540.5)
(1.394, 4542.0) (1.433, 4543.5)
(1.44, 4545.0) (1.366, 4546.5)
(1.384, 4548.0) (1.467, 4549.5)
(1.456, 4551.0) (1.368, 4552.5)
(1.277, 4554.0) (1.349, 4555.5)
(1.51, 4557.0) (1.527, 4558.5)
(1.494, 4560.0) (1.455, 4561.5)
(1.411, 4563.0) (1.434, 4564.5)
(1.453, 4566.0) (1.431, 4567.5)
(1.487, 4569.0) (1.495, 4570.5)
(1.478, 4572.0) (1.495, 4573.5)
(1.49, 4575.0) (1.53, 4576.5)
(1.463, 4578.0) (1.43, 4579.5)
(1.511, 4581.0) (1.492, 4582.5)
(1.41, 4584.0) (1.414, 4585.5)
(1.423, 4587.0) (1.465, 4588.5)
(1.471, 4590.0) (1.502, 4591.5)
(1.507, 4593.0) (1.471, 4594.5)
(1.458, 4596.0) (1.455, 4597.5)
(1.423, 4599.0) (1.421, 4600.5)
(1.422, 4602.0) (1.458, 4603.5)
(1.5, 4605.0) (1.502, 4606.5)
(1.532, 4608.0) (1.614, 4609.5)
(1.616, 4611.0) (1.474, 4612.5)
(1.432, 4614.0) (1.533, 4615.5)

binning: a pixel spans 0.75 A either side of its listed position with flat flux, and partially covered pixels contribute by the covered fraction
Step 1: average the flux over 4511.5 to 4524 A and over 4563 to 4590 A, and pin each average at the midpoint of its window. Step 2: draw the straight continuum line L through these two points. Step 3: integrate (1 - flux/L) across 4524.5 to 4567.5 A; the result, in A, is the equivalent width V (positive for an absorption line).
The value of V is 2.4 A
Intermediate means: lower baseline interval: 1.48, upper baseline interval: 1.46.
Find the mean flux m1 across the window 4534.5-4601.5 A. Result 1.44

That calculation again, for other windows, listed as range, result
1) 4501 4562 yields 1.43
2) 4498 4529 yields 1.47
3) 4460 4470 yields 1.31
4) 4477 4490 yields 1.43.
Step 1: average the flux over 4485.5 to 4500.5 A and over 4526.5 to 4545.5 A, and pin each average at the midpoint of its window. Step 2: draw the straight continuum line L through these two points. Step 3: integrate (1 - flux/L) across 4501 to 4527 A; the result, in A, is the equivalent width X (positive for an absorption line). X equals -2.2 A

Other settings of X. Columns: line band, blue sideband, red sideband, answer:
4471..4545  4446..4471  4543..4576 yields -3.41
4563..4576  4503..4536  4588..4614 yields 0.00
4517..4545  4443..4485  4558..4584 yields 0.76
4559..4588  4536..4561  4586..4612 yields -0.36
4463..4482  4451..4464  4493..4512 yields -1.31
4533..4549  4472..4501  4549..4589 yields 0.64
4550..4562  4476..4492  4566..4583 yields 0.32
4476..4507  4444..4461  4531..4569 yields -2.51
